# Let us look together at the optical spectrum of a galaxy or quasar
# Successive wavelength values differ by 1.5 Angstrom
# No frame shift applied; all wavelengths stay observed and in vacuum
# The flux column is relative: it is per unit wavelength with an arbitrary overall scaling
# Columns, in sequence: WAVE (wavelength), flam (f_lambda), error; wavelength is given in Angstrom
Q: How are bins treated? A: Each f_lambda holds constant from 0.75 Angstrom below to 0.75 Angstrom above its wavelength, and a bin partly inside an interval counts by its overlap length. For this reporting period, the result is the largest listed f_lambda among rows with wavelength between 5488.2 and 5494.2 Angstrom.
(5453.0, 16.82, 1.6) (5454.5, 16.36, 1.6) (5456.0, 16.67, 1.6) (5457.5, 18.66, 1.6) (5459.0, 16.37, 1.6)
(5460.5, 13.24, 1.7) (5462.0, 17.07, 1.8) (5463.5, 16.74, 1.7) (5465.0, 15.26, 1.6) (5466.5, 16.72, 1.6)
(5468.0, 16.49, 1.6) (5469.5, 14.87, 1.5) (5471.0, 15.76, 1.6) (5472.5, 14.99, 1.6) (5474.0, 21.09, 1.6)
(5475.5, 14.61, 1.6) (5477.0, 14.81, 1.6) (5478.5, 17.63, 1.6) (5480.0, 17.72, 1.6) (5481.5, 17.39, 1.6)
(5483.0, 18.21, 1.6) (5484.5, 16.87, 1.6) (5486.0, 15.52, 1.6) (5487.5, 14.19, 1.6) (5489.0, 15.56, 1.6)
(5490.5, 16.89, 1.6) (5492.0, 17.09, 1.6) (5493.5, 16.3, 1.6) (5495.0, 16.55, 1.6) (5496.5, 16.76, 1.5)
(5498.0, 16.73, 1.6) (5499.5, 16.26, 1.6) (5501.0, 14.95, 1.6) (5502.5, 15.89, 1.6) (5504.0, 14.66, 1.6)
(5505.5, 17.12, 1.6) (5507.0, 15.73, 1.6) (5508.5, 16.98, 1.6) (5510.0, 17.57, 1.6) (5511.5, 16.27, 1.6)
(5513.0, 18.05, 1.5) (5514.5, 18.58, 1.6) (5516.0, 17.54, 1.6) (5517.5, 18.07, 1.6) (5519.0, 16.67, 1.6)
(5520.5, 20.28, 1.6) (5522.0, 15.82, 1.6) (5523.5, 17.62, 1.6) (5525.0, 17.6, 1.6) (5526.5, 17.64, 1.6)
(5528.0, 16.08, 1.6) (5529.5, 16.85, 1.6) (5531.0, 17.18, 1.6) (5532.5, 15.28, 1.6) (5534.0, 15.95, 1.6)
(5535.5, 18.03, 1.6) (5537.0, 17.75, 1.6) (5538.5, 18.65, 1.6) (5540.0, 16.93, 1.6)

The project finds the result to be 17.09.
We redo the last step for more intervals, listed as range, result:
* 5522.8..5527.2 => 17.64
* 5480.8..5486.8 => 18.21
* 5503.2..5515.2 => 18.58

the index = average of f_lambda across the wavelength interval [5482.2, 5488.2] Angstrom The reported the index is 16.2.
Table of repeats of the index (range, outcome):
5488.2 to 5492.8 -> 16.5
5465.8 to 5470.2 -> 16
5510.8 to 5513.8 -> 17.2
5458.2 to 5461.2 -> 14.9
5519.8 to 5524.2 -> 17.9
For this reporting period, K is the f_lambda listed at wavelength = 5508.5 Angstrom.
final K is 16.98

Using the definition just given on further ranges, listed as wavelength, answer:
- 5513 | 18.05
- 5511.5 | 16.27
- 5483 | 18.21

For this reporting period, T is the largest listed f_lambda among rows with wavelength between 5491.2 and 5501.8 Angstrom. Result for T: 17.09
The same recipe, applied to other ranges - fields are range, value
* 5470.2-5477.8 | 21.09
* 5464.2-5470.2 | 16.72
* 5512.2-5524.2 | 20.28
